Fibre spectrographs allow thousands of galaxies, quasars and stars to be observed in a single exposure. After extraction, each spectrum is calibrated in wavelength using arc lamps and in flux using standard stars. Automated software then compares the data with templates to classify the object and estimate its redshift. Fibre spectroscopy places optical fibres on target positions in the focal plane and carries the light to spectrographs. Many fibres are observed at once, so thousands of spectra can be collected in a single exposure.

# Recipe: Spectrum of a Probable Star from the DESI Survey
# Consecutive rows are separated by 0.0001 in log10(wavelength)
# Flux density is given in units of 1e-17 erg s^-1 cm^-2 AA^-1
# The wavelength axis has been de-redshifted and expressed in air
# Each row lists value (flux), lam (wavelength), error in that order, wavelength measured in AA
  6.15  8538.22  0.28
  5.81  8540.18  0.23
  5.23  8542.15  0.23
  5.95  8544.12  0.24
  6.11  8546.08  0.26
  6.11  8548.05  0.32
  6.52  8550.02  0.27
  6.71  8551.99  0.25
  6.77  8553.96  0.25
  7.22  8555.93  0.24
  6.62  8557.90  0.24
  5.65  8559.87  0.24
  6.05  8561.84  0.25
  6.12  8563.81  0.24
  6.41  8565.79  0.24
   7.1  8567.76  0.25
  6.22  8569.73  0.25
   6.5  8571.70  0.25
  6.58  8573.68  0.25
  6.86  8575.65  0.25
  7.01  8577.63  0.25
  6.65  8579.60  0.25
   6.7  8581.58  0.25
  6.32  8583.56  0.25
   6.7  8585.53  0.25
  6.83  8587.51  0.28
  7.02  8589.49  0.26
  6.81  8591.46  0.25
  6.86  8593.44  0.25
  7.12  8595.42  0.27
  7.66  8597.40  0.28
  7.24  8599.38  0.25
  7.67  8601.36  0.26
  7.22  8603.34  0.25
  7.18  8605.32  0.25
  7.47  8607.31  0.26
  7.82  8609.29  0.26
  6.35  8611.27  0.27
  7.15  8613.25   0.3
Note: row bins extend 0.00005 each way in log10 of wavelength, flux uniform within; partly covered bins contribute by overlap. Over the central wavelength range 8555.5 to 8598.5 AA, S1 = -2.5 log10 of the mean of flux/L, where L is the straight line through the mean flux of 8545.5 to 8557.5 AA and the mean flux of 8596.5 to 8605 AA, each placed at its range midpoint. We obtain 0.055 mag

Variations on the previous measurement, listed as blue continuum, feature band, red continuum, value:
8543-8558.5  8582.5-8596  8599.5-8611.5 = 0.05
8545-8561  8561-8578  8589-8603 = 0.04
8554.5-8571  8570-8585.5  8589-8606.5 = 0.02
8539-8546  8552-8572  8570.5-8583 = -0.03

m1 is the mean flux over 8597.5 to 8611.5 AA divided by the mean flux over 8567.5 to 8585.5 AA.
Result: 1.11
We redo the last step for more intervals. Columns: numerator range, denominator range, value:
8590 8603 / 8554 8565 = 1.13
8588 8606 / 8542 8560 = 1.13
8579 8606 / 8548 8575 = 1.08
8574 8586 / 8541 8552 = 1.11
